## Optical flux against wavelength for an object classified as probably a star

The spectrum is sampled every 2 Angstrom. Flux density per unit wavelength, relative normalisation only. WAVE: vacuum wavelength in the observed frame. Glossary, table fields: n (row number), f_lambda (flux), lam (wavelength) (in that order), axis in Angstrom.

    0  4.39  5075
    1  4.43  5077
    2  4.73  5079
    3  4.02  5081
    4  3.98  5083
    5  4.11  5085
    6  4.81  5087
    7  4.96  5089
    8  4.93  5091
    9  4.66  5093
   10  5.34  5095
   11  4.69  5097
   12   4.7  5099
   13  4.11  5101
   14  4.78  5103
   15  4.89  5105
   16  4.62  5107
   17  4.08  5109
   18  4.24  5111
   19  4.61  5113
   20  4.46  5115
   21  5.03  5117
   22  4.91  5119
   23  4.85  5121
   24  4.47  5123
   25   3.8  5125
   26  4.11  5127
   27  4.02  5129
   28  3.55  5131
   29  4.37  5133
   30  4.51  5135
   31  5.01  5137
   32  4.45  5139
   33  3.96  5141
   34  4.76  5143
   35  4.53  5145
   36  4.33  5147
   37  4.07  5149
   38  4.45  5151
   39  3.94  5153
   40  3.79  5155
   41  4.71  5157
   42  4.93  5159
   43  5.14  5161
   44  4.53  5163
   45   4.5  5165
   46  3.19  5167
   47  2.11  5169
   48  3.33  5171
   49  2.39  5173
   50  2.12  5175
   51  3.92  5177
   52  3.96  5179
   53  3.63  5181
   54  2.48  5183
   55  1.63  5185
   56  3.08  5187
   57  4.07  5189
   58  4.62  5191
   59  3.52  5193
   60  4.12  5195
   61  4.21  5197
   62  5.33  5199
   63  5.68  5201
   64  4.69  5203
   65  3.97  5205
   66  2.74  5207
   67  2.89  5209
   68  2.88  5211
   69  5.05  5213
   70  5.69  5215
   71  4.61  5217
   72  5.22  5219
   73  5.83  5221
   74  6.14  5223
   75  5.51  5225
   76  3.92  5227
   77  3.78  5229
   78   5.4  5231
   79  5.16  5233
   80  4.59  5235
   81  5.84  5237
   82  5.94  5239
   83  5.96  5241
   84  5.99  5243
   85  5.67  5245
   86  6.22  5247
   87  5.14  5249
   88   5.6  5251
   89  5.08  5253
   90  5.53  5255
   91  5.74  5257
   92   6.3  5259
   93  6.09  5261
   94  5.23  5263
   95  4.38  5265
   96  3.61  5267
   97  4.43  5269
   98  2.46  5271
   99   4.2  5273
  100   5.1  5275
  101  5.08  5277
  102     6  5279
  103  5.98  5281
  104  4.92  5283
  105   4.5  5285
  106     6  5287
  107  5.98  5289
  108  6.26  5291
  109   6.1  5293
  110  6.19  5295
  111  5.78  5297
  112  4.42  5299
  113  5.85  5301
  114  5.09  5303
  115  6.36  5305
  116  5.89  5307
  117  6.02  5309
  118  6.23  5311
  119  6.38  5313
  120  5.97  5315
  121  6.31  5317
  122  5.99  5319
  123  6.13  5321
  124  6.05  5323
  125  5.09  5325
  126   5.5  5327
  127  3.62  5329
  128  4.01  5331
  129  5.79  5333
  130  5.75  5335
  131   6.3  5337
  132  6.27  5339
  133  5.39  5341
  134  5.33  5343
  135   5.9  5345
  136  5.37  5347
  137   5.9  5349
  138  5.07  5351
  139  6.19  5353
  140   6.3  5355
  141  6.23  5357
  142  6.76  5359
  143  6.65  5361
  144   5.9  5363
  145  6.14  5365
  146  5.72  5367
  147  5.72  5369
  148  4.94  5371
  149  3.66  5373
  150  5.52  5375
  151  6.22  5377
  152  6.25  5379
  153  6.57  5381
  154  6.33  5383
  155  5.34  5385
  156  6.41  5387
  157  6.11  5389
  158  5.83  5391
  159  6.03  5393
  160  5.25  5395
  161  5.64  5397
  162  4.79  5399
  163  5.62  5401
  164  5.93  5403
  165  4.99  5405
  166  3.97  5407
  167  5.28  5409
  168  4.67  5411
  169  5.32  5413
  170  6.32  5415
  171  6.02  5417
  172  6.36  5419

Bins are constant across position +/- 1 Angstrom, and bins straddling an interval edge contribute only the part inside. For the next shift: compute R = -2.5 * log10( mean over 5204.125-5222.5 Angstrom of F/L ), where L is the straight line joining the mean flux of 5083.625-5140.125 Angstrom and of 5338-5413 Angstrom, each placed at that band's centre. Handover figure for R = 0.14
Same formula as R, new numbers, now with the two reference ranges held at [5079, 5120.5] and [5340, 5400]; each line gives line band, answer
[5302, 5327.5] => -0.074 mag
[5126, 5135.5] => 0.160 mag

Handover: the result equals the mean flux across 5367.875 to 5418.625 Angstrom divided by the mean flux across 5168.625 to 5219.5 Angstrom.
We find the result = 1.47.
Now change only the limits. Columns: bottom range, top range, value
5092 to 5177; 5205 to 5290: 1.18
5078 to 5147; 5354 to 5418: 1.27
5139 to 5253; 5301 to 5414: 1.29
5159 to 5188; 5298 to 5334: 1.67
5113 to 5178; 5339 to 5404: 1.40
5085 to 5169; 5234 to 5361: 1.25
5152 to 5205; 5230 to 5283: 1.37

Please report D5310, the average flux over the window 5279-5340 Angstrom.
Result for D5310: 5.7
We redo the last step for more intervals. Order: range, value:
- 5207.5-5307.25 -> 5.21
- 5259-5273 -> 4.49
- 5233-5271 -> 5.32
